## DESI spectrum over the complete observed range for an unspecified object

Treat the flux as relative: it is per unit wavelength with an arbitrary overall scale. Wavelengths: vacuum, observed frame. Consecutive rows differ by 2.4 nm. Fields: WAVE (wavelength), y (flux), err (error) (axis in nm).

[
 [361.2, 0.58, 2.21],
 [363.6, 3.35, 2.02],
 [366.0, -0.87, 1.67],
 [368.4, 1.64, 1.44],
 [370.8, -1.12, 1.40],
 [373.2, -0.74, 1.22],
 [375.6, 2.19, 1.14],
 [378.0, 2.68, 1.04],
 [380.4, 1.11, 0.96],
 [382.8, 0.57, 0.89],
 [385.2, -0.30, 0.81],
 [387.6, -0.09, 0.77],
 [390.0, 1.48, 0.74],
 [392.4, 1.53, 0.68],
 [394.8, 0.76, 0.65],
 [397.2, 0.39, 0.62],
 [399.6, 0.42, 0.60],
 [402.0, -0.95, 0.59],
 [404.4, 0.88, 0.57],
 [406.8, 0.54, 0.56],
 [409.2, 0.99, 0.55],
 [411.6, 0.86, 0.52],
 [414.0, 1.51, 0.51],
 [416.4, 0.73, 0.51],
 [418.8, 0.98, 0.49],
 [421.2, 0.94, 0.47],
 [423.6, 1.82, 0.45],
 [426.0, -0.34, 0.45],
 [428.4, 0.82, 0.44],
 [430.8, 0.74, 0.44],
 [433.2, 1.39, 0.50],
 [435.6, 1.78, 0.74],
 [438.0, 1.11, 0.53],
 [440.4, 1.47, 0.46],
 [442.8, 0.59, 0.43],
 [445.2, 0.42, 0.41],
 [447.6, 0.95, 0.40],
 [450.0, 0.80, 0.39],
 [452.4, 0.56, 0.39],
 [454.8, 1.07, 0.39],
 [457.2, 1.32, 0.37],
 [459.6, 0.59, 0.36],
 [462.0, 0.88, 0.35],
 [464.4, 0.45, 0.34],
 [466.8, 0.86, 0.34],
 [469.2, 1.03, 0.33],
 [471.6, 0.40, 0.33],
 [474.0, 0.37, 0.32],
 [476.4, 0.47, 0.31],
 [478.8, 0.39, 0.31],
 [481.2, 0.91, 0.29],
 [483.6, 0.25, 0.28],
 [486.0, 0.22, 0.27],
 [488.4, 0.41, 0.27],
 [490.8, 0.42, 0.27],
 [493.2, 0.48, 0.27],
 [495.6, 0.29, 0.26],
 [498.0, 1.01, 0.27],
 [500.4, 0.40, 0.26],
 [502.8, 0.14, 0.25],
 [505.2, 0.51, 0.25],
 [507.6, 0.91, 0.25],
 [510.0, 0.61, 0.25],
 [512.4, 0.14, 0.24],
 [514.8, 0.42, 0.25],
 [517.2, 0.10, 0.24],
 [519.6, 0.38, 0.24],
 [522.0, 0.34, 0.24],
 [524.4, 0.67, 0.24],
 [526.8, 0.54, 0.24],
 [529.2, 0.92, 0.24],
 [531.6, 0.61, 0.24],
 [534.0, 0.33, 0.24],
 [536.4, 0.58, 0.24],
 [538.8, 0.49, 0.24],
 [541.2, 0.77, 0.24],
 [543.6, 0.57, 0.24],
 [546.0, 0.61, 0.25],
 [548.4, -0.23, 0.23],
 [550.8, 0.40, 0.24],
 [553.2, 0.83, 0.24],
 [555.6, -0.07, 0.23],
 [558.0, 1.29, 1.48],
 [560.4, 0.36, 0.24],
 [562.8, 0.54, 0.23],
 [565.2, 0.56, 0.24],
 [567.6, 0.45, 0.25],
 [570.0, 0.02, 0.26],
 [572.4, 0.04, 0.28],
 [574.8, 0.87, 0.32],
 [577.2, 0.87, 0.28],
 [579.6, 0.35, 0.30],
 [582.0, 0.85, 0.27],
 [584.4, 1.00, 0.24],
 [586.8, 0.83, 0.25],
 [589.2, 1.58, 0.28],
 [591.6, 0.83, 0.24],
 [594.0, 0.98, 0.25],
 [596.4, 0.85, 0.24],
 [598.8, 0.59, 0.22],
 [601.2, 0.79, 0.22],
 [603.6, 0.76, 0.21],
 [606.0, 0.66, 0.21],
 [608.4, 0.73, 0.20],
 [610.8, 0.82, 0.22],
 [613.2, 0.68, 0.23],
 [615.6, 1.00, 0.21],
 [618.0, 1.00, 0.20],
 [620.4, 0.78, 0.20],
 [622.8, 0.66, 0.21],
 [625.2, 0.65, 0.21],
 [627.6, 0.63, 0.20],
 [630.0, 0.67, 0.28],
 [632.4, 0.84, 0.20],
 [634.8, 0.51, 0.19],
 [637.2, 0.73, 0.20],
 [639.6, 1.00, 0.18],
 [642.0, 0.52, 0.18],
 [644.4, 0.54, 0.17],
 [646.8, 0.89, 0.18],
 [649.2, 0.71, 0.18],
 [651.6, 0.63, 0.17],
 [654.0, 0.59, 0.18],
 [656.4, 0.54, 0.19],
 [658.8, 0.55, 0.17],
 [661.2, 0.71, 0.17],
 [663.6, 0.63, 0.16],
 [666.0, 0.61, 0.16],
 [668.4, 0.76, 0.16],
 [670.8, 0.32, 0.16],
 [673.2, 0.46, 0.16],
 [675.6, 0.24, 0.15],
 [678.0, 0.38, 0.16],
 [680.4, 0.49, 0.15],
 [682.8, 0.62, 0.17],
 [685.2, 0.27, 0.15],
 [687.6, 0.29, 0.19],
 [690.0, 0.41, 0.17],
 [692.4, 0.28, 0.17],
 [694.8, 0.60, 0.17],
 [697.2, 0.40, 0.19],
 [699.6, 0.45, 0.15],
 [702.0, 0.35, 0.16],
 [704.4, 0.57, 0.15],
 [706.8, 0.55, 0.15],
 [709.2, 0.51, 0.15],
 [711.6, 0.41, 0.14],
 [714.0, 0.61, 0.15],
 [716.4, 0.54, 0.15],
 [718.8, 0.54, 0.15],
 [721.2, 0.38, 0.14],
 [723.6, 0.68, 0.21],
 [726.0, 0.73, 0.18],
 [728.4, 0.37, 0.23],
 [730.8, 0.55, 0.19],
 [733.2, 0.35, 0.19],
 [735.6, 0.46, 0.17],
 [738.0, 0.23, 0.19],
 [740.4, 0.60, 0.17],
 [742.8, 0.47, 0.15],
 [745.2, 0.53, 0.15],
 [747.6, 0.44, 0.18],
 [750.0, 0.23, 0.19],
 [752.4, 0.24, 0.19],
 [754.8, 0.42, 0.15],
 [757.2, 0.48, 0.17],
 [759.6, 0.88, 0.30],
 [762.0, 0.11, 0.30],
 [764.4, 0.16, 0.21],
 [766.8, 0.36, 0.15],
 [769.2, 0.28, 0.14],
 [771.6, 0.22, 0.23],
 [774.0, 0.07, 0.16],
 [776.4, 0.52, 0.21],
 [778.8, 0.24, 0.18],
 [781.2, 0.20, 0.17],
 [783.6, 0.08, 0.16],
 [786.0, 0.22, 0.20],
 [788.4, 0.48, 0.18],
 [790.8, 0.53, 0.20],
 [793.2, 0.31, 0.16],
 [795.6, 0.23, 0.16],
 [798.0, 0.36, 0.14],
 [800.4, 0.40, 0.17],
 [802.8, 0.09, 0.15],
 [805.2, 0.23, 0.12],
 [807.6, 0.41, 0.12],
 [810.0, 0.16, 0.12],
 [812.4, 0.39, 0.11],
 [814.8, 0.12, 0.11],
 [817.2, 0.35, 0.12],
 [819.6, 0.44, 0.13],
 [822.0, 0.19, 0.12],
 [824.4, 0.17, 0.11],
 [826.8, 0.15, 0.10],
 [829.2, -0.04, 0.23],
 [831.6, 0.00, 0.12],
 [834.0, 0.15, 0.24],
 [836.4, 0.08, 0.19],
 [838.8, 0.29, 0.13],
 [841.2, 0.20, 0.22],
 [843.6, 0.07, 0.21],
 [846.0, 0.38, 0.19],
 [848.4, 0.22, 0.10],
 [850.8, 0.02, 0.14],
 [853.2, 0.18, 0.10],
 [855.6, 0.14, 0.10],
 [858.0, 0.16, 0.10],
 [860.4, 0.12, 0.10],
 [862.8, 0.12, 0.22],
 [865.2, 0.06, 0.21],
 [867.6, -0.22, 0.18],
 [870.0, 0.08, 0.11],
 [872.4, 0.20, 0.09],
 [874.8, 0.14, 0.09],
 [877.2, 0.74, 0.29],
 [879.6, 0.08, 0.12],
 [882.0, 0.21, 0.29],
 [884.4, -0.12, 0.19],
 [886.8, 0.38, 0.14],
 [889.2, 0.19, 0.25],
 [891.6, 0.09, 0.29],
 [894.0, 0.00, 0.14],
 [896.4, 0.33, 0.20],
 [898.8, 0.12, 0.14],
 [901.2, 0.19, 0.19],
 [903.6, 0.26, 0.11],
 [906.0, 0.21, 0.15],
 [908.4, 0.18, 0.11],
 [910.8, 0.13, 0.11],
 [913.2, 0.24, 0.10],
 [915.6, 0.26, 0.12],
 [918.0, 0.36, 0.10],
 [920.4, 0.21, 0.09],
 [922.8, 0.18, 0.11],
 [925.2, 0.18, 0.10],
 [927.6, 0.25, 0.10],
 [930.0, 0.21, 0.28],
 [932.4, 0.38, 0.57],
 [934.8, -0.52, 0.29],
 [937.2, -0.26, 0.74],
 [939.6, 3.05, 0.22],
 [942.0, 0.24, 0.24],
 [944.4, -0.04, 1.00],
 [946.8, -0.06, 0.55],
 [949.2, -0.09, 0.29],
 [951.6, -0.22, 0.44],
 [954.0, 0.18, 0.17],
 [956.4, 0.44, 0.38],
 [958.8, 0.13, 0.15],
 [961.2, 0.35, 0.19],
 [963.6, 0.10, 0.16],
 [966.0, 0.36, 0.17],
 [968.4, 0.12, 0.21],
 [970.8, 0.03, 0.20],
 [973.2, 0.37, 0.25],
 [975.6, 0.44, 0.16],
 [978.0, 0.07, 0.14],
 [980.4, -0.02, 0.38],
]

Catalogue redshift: 1.520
